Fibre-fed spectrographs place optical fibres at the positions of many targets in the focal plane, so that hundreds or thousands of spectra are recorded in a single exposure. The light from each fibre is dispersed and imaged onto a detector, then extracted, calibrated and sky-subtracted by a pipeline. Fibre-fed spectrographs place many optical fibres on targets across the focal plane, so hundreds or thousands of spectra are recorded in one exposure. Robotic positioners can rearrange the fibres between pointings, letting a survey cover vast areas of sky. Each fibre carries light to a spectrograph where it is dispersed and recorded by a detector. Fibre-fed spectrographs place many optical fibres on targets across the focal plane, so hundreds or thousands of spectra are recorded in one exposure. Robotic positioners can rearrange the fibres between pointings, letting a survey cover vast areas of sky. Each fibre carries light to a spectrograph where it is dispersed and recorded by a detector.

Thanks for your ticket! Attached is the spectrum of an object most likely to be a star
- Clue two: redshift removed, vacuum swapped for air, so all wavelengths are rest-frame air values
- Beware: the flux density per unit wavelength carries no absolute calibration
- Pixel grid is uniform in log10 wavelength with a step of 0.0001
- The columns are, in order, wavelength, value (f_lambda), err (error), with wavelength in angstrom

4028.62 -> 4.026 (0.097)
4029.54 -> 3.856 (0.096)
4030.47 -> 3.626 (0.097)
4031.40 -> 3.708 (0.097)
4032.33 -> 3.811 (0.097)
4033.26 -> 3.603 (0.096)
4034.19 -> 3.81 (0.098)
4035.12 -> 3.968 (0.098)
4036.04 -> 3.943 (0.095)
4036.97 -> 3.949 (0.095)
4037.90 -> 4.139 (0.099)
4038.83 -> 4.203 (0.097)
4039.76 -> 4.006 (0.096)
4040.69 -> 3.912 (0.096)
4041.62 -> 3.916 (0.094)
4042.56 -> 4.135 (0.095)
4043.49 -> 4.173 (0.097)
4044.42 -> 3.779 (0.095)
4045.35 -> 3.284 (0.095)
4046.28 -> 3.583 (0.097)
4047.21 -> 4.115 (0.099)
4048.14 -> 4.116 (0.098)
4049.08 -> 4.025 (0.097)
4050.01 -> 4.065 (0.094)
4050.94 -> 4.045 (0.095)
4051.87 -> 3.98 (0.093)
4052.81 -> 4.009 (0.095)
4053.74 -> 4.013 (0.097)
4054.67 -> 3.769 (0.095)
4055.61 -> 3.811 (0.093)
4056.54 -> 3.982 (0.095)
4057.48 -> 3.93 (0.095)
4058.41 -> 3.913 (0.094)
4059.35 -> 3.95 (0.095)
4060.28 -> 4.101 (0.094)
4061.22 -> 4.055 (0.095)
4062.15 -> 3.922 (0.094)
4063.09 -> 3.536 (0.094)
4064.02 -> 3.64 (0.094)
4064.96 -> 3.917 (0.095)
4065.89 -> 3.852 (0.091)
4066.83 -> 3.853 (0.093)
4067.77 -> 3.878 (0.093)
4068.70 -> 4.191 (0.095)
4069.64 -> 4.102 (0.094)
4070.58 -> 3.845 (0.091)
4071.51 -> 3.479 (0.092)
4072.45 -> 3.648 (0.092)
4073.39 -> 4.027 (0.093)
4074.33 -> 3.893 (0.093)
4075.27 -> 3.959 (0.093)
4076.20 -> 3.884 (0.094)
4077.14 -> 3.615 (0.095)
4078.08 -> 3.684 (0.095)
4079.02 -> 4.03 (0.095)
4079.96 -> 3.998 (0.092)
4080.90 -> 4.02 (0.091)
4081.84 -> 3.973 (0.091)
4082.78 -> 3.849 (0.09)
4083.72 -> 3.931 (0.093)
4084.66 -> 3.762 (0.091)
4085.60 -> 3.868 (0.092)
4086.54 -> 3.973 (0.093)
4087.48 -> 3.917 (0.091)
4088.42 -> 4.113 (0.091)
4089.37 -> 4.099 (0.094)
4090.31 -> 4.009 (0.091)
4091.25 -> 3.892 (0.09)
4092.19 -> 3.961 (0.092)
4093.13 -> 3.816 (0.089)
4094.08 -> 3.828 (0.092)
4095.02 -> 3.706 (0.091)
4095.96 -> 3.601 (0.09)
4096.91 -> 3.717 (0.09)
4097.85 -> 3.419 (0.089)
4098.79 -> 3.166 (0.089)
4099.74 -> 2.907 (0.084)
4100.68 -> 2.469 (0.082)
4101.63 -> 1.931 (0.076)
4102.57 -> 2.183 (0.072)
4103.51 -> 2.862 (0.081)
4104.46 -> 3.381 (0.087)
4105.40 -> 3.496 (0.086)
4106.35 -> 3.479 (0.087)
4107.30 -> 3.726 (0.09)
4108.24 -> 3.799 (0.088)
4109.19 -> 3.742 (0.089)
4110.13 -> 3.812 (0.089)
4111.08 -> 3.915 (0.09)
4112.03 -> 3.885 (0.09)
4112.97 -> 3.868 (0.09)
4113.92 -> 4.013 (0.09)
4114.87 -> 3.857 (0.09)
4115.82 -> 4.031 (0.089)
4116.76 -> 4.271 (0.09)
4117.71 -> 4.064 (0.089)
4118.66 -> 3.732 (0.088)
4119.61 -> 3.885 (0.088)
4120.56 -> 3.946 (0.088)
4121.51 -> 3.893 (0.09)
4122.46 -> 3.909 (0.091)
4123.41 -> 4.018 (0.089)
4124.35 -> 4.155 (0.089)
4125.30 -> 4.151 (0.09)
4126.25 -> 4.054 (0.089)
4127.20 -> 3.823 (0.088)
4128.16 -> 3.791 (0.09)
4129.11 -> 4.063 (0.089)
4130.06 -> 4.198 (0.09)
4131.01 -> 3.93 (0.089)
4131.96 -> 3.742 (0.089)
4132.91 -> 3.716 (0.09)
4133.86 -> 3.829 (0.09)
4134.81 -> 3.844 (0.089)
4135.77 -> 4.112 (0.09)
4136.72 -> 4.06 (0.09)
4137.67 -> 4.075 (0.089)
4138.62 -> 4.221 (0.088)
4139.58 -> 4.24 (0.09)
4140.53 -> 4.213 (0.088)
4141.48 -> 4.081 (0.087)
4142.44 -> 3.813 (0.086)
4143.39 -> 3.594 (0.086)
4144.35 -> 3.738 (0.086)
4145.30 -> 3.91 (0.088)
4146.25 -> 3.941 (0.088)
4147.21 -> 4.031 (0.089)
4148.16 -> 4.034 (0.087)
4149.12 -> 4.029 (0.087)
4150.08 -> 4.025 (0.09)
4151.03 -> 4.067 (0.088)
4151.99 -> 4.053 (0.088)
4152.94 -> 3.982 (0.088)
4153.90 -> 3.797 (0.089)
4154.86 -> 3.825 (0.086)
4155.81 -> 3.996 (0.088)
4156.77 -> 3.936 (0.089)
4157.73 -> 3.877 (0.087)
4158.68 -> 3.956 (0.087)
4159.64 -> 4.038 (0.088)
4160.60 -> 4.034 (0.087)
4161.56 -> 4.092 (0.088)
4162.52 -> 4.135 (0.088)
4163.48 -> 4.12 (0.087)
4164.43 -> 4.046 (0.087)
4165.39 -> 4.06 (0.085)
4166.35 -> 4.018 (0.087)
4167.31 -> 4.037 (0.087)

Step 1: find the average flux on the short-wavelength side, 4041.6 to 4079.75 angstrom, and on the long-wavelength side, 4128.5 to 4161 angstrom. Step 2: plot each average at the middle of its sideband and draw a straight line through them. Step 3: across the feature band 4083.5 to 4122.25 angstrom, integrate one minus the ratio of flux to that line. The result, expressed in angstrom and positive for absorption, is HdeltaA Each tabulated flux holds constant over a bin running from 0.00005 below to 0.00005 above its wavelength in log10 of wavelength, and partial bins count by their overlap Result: 2.7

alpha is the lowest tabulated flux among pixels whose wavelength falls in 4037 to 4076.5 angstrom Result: 3.284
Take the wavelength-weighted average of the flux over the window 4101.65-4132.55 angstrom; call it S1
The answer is 3.78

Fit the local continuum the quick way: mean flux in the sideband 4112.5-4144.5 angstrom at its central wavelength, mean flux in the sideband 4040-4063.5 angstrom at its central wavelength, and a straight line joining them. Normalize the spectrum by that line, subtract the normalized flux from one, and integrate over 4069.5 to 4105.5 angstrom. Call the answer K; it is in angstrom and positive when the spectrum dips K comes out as 2.81 angstrom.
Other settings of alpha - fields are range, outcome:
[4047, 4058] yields 3.769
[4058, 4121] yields 1.931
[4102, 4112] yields 2.183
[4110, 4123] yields 3.732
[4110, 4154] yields 3.594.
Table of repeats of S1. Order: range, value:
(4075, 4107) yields 3.6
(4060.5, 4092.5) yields 3.89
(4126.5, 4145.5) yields 3.95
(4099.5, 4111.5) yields 3.21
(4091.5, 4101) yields 3.49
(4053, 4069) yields 3.9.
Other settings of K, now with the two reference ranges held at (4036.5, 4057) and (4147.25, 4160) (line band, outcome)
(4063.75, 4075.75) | 0.3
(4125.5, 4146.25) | 0.1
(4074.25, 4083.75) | 0.2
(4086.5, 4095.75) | 0.1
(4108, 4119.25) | 0.1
